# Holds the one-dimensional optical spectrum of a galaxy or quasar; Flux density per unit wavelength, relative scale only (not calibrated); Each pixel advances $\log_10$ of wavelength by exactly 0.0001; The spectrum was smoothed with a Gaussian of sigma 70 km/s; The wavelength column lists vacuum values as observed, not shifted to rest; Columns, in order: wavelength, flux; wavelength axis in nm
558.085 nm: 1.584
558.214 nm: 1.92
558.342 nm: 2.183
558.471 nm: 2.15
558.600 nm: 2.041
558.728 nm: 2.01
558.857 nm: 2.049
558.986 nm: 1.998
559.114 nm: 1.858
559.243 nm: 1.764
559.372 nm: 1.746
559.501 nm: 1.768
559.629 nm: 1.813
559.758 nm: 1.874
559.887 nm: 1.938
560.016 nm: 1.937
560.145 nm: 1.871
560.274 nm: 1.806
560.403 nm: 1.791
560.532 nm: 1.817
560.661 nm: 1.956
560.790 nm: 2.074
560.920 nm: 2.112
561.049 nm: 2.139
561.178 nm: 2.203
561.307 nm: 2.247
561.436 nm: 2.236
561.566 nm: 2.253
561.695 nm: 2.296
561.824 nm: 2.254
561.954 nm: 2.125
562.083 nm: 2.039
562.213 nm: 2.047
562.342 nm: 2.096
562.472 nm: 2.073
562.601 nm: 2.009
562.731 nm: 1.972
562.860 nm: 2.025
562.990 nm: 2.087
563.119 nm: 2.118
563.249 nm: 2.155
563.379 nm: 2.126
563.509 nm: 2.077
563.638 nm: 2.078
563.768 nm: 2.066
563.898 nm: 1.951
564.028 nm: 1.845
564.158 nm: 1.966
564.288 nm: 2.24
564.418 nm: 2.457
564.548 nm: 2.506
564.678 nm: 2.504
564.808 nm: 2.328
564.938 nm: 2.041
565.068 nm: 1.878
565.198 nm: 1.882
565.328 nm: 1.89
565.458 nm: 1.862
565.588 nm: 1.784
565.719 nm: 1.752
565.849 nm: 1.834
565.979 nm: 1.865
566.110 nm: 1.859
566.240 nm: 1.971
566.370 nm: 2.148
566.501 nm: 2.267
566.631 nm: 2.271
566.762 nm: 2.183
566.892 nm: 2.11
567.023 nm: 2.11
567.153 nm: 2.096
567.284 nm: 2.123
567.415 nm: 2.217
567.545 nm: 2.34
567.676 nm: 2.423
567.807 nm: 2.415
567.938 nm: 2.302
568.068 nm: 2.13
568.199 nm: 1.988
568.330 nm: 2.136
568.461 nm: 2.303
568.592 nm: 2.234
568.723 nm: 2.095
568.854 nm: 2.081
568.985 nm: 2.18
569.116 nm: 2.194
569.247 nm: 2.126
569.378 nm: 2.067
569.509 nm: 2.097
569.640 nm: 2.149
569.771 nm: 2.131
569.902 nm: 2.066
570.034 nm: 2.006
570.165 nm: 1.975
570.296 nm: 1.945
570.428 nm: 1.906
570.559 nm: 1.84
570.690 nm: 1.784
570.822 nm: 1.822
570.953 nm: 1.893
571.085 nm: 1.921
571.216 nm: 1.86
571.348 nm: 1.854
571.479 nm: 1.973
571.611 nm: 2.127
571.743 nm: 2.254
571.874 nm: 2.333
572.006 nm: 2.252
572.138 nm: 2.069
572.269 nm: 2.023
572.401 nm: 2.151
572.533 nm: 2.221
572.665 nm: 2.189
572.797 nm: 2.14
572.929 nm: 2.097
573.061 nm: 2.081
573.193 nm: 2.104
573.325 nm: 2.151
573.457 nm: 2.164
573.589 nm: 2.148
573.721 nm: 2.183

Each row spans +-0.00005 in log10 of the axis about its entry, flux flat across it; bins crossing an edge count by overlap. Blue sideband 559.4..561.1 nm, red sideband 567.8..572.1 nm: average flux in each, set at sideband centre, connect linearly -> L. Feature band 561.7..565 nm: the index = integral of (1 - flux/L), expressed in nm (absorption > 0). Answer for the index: -0.29 nm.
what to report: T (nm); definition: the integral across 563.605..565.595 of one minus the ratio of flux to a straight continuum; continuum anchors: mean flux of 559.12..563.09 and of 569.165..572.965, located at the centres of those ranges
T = -0.06 nm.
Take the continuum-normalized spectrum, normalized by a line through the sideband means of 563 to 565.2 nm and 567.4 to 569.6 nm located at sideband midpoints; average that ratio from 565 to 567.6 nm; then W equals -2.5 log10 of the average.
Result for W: 0.08 mag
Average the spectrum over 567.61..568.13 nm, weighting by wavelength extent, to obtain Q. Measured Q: 2.32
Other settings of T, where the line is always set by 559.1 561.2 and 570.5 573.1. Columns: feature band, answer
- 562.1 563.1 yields -0.06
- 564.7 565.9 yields 0.02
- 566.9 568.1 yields -0.15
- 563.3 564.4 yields -0.06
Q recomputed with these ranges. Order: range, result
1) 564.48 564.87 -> 2.45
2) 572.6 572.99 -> 2.14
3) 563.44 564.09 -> 2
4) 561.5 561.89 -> 2.26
